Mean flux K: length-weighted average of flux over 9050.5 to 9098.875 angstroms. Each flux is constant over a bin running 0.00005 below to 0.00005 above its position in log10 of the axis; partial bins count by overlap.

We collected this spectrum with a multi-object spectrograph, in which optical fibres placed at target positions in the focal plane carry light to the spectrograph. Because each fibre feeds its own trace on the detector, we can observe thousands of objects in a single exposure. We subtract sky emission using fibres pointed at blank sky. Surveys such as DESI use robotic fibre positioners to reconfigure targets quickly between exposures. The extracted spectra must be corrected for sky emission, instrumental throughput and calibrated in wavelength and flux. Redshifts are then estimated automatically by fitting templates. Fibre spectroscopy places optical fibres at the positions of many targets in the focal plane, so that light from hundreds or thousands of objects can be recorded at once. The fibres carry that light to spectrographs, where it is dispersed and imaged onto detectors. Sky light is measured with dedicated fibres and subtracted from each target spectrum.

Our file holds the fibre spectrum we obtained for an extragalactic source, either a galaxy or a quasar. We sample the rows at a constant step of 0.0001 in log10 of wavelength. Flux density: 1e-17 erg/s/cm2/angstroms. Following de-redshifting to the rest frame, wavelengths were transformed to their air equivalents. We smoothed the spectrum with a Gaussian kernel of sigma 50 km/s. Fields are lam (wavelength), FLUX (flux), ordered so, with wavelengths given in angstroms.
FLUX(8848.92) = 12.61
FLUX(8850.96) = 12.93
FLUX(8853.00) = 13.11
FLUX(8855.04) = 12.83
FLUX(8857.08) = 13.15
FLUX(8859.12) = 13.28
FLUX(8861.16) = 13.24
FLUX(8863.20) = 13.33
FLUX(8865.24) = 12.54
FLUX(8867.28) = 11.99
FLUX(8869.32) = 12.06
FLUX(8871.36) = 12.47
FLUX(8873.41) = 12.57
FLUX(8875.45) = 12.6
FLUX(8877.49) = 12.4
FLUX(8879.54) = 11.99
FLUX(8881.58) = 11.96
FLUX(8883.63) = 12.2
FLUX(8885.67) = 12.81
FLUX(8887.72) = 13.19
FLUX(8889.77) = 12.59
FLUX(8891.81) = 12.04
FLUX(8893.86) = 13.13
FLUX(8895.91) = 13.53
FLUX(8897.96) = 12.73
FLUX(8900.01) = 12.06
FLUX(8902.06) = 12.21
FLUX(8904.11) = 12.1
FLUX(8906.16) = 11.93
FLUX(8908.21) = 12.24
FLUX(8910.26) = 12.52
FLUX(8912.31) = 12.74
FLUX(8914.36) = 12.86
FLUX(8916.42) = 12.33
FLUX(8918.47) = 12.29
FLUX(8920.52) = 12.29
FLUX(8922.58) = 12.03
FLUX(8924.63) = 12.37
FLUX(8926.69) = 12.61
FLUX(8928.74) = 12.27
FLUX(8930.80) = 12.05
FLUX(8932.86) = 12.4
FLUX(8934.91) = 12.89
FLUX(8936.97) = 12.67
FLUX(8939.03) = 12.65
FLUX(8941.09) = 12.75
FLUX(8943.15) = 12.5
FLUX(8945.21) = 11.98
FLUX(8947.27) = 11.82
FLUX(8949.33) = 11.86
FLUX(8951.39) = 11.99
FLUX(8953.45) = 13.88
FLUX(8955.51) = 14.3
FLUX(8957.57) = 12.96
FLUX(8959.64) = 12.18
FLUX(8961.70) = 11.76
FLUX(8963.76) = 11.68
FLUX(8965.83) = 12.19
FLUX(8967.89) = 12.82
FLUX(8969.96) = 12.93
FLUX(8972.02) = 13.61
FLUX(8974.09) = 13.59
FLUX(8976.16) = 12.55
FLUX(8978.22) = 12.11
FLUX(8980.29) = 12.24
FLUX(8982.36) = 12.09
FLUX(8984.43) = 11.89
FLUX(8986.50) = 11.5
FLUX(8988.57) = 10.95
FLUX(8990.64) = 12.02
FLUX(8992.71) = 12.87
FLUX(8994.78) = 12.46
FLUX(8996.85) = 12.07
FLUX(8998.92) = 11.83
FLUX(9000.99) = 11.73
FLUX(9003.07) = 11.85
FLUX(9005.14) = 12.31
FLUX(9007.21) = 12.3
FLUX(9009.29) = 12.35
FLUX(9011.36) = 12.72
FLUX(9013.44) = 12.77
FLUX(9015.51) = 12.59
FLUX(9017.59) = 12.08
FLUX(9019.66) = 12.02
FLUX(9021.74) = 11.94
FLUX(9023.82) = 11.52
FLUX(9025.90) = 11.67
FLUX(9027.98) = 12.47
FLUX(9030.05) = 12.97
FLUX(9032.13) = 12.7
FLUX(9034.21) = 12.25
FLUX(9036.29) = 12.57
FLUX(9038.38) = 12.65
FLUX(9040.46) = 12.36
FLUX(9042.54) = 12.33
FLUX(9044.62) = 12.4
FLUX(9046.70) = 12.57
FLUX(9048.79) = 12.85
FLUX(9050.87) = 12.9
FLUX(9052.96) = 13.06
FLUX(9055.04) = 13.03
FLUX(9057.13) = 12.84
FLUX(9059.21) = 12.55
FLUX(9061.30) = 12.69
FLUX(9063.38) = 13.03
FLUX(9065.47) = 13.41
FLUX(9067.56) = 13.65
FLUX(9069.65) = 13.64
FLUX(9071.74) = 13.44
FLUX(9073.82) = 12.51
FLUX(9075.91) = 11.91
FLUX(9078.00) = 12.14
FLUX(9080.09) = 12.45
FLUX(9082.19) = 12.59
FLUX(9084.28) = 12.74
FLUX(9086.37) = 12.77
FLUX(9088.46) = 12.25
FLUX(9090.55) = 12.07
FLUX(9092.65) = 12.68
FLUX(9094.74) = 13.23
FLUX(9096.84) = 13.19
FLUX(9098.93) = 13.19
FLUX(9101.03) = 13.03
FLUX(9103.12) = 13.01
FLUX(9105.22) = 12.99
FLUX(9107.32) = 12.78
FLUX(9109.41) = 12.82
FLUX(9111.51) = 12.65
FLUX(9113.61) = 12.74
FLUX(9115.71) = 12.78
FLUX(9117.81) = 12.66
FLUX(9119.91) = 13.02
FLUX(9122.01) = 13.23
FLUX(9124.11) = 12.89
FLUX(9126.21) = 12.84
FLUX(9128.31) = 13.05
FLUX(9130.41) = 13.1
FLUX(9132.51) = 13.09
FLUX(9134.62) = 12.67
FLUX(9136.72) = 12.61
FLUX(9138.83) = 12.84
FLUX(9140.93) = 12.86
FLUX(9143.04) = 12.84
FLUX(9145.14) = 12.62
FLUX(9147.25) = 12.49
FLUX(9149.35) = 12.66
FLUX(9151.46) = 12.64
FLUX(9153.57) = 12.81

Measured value 12.8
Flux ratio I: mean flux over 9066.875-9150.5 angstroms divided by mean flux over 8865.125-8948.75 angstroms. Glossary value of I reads 1.03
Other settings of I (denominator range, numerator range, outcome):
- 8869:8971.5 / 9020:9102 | 1.02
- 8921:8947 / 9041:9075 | 1.04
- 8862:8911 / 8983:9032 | 0.97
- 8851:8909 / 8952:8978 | 1.02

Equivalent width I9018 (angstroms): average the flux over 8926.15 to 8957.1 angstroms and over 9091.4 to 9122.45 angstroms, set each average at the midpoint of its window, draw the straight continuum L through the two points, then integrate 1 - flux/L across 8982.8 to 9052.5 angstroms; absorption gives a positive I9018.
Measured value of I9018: 2.60 angstroms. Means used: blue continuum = 12.6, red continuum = 12.9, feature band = 12.3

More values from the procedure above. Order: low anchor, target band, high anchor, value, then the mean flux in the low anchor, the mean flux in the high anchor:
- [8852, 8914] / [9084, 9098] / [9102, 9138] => 0.15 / 12.6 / 12.9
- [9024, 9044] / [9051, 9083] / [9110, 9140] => -0.75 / 12.4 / 12.9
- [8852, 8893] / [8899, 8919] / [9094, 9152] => 0.52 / 12.6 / 12.9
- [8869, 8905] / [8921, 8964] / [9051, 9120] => 0.39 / 12.5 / 12.8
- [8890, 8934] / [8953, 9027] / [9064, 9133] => 1.62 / 12.4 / 12.9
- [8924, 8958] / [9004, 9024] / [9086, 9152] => 0.62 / 12.6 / 12.8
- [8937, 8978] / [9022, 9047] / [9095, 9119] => 0.81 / 12.6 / 12.9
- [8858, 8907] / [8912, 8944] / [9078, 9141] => 0.31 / 12.5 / 12.8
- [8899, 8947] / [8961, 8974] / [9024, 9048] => -0.22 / 12.4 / 12.4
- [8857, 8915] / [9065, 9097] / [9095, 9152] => 0.11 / 12.6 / 12.9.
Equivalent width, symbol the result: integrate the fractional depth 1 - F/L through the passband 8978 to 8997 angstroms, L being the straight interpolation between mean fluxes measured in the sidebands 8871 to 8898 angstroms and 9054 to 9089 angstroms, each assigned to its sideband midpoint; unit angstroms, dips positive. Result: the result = 1.0 angstroms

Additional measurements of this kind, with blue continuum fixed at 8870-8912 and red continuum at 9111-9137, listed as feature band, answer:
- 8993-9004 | 0.5 angstroms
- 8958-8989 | 0.7 angstroms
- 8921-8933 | 0.2 angstroms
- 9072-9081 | 0.3 angstroms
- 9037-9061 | 0.1 angstroms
